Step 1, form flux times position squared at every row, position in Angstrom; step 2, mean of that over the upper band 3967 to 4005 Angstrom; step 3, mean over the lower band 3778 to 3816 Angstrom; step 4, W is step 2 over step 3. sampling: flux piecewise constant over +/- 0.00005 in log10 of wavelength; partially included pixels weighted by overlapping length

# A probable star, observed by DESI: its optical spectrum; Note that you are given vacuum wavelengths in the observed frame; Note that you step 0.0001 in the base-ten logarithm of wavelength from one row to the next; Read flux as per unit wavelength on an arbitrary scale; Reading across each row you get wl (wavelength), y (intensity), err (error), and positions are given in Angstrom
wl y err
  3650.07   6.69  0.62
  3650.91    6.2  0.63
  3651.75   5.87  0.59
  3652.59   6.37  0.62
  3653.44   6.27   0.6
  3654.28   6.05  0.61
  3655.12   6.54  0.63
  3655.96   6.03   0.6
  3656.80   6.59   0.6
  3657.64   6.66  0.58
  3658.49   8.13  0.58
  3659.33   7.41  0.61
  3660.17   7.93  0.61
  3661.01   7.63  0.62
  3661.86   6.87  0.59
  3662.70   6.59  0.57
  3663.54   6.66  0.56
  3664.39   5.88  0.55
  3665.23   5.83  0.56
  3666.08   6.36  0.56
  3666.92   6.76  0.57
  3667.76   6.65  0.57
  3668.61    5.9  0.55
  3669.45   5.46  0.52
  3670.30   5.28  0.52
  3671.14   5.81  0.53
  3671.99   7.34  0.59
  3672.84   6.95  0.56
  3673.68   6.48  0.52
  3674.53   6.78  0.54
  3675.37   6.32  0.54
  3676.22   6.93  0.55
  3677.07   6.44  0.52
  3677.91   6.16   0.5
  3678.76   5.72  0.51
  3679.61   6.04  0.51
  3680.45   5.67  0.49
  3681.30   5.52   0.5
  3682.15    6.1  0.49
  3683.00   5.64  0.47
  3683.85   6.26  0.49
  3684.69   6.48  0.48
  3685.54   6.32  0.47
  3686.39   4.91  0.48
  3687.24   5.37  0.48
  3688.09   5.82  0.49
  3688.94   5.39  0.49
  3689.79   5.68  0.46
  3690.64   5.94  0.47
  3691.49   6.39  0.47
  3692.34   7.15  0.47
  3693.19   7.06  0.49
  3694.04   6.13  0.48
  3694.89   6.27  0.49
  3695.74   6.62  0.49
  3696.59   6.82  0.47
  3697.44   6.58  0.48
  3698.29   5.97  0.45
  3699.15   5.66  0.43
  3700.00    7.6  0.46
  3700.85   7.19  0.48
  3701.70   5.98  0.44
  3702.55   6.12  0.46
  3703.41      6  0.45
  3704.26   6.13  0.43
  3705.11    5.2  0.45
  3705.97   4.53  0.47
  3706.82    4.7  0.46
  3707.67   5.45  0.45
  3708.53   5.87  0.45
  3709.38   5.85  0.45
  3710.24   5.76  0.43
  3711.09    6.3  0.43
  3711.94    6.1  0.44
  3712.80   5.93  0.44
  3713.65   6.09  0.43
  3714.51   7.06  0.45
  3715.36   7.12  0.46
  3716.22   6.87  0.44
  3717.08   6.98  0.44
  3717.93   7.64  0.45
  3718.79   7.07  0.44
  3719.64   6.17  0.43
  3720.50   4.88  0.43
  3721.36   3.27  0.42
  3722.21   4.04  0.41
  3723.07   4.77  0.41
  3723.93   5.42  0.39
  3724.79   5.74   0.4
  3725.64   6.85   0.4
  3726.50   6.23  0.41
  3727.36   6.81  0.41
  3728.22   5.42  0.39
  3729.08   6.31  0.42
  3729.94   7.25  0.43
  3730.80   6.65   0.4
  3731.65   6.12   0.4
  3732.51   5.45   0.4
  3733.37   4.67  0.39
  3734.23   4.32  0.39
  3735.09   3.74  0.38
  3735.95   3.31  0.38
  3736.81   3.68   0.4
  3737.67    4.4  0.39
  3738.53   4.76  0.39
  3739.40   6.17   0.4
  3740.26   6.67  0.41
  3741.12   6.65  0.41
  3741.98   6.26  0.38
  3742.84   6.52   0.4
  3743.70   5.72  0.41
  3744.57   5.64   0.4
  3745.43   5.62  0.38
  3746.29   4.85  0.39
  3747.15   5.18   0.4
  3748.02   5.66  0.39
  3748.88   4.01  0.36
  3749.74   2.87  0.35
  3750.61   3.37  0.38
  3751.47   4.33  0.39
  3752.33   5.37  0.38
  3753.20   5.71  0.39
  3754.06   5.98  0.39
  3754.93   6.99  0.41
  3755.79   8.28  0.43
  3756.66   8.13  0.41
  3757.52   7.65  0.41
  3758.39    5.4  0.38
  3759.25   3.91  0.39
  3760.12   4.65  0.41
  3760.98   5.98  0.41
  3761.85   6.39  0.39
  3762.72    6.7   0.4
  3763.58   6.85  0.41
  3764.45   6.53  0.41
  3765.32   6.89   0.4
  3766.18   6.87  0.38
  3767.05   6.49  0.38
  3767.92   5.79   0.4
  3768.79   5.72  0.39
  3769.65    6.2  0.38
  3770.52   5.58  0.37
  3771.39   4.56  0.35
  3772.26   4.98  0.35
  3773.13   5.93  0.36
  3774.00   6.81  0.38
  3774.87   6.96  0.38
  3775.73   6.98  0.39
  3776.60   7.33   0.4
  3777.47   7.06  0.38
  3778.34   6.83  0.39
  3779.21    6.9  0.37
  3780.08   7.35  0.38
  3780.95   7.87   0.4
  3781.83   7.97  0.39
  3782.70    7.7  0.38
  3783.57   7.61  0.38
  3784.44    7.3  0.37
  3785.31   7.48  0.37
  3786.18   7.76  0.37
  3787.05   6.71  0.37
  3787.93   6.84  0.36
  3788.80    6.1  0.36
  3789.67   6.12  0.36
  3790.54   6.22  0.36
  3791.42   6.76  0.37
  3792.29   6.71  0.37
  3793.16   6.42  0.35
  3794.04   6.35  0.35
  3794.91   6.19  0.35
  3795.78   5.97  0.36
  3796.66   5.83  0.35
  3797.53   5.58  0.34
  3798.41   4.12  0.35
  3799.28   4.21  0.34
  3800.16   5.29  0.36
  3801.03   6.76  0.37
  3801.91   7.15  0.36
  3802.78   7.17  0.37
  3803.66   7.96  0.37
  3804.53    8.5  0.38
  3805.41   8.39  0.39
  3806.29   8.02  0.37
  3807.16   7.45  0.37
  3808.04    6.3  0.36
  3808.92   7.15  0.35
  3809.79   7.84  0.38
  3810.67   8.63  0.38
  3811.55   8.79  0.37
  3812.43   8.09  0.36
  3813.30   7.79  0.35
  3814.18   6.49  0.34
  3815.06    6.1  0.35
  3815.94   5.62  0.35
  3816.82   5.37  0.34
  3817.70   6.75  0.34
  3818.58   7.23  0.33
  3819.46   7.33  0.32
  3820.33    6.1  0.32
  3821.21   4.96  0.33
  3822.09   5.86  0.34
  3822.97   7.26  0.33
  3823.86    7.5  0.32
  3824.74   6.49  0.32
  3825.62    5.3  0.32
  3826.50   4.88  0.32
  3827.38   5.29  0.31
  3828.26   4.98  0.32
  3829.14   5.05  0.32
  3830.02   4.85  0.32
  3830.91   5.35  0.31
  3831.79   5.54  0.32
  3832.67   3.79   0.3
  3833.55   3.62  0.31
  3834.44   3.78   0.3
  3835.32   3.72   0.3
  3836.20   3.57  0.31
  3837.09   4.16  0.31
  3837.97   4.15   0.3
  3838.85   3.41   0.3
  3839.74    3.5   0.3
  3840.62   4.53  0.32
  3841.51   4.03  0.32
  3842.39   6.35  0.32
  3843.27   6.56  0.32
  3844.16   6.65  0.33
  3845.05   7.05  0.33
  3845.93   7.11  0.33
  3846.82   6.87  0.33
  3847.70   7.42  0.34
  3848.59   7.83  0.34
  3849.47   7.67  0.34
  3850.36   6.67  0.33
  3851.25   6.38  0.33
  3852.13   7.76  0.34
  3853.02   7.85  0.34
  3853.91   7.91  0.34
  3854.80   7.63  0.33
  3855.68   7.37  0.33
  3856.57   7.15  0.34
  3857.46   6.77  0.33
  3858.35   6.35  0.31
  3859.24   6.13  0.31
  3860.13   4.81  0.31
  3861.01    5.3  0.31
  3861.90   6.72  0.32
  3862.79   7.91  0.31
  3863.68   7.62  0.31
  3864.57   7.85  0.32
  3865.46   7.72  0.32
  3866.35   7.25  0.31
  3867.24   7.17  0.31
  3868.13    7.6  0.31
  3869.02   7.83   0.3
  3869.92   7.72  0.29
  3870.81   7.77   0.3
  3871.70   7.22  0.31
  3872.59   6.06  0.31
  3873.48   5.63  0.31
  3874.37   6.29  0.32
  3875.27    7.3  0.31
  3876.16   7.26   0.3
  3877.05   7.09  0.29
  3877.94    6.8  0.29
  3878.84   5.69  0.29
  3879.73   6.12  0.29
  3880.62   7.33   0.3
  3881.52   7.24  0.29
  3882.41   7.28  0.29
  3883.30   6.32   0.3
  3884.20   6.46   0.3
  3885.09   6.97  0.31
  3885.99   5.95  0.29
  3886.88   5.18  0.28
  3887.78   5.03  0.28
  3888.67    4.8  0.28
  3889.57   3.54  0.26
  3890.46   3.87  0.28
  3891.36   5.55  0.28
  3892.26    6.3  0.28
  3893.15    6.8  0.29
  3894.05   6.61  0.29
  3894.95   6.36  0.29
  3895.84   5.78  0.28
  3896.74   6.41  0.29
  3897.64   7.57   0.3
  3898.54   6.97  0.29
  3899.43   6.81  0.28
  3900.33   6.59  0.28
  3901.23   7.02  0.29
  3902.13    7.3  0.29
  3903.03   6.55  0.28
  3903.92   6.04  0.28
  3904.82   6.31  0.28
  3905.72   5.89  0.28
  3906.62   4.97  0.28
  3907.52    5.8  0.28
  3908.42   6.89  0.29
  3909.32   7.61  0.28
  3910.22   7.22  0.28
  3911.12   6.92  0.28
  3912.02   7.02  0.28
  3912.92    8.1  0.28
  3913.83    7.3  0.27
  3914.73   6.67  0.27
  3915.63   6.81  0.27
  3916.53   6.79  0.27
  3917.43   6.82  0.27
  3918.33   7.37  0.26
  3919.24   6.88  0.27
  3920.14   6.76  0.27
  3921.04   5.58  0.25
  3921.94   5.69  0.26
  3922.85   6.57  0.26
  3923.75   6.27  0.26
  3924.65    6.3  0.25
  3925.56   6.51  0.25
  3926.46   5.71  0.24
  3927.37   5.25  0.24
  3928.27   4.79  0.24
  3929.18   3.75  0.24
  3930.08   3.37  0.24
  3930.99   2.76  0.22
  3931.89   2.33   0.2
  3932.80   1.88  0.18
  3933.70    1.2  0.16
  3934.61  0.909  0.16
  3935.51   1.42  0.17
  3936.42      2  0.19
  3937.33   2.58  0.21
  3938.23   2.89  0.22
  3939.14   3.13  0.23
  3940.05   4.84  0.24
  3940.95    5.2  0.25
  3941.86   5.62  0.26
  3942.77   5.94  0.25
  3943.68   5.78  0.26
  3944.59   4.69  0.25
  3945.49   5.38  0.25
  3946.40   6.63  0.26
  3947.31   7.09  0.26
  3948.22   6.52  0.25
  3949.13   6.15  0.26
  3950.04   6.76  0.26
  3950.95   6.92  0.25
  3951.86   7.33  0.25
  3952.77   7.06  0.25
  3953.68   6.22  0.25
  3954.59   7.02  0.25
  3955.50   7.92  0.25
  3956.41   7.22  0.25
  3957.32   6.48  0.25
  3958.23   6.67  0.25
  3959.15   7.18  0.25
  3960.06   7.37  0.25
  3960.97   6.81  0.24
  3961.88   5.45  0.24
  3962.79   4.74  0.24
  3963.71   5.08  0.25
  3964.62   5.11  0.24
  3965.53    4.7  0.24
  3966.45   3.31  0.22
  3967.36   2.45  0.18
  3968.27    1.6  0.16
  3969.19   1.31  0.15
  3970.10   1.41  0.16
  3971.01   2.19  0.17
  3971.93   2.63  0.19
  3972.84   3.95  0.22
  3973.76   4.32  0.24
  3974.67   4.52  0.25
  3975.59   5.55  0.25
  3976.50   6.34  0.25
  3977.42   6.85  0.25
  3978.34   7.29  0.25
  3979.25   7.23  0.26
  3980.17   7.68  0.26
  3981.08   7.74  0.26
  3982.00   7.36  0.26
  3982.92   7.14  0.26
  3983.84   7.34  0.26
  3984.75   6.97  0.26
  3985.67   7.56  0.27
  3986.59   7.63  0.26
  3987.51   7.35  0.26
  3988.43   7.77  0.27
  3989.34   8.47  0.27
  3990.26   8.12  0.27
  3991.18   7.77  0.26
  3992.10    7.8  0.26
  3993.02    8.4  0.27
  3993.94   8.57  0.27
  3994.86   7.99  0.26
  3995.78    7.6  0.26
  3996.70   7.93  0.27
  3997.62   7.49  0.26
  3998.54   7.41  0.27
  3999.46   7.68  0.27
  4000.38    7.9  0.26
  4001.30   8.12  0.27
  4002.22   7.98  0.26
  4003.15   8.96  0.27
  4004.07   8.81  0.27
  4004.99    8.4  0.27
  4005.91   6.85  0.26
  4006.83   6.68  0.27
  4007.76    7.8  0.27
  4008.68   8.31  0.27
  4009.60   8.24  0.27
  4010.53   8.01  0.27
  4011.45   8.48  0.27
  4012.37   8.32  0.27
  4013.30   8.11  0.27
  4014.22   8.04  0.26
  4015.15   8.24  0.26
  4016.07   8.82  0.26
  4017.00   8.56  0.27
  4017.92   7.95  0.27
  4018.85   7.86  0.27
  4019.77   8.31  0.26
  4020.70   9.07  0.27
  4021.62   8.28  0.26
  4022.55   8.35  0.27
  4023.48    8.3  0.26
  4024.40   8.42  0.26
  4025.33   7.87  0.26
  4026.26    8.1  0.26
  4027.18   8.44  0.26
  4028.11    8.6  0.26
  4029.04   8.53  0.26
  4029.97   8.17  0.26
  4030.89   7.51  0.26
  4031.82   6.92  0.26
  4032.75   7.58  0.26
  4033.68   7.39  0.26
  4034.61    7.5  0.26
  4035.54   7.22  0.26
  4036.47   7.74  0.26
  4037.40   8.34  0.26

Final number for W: 1.1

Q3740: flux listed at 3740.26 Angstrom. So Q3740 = 6.67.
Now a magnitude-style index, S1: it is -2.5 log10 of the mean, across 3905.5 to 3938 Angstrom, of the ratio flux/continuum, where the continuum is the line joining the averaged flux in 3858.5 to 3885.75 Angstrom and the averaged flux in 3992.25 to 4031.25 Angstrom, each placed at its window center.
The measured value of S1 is 0.352 mag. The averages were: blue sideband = 6.87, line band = 5.27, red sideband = 8.13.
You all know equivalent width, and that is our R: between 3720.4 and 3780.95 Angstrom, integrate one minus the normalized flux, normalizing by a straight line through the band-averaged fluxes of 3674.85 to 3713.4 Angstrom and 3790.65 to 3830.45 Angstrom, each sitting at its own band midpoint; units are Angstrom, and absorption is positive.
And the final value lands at 4.7 Angstrom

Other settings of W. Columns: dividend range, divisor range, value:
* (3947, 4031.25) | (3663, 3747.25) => 1.37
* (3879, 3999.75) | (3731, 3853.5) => 1.05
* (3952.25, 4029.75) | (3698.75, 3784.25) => 1.34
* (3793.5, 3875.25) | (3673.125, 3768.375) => 1.15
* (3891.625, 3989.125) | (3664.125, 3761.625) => 1.10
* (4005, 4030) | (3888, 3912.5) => 1.38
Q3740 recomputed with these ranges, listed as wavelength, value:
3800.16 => 5.29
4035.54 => 7.22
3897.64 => 7.57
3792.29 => 6.71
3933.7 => 1.2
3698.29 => 5.97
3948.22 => 6.52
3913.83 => 7.3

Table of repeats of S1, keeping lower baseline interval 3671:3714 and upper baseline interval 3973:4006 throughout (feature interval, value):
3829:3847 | 0.35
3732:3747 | 0.21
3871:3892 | 0.13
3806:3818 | -0.08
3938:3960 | 0.18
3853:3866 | -0.02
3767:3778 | 0.05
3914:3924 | 0.08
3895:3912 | 0.07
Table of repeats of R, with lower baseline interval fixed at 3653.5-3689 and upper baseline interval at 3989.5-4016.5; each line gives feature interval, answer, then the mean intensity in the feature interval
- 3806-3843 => 6.9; 5.78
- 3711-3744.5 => 4.3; 5.77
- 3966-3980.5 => 6.7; 4.26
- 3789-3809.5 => 1.3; 6.56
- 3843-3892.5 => 4.2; 6.71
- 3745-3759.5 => 2.7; 5.51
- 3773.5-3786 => -0.7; 7.3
